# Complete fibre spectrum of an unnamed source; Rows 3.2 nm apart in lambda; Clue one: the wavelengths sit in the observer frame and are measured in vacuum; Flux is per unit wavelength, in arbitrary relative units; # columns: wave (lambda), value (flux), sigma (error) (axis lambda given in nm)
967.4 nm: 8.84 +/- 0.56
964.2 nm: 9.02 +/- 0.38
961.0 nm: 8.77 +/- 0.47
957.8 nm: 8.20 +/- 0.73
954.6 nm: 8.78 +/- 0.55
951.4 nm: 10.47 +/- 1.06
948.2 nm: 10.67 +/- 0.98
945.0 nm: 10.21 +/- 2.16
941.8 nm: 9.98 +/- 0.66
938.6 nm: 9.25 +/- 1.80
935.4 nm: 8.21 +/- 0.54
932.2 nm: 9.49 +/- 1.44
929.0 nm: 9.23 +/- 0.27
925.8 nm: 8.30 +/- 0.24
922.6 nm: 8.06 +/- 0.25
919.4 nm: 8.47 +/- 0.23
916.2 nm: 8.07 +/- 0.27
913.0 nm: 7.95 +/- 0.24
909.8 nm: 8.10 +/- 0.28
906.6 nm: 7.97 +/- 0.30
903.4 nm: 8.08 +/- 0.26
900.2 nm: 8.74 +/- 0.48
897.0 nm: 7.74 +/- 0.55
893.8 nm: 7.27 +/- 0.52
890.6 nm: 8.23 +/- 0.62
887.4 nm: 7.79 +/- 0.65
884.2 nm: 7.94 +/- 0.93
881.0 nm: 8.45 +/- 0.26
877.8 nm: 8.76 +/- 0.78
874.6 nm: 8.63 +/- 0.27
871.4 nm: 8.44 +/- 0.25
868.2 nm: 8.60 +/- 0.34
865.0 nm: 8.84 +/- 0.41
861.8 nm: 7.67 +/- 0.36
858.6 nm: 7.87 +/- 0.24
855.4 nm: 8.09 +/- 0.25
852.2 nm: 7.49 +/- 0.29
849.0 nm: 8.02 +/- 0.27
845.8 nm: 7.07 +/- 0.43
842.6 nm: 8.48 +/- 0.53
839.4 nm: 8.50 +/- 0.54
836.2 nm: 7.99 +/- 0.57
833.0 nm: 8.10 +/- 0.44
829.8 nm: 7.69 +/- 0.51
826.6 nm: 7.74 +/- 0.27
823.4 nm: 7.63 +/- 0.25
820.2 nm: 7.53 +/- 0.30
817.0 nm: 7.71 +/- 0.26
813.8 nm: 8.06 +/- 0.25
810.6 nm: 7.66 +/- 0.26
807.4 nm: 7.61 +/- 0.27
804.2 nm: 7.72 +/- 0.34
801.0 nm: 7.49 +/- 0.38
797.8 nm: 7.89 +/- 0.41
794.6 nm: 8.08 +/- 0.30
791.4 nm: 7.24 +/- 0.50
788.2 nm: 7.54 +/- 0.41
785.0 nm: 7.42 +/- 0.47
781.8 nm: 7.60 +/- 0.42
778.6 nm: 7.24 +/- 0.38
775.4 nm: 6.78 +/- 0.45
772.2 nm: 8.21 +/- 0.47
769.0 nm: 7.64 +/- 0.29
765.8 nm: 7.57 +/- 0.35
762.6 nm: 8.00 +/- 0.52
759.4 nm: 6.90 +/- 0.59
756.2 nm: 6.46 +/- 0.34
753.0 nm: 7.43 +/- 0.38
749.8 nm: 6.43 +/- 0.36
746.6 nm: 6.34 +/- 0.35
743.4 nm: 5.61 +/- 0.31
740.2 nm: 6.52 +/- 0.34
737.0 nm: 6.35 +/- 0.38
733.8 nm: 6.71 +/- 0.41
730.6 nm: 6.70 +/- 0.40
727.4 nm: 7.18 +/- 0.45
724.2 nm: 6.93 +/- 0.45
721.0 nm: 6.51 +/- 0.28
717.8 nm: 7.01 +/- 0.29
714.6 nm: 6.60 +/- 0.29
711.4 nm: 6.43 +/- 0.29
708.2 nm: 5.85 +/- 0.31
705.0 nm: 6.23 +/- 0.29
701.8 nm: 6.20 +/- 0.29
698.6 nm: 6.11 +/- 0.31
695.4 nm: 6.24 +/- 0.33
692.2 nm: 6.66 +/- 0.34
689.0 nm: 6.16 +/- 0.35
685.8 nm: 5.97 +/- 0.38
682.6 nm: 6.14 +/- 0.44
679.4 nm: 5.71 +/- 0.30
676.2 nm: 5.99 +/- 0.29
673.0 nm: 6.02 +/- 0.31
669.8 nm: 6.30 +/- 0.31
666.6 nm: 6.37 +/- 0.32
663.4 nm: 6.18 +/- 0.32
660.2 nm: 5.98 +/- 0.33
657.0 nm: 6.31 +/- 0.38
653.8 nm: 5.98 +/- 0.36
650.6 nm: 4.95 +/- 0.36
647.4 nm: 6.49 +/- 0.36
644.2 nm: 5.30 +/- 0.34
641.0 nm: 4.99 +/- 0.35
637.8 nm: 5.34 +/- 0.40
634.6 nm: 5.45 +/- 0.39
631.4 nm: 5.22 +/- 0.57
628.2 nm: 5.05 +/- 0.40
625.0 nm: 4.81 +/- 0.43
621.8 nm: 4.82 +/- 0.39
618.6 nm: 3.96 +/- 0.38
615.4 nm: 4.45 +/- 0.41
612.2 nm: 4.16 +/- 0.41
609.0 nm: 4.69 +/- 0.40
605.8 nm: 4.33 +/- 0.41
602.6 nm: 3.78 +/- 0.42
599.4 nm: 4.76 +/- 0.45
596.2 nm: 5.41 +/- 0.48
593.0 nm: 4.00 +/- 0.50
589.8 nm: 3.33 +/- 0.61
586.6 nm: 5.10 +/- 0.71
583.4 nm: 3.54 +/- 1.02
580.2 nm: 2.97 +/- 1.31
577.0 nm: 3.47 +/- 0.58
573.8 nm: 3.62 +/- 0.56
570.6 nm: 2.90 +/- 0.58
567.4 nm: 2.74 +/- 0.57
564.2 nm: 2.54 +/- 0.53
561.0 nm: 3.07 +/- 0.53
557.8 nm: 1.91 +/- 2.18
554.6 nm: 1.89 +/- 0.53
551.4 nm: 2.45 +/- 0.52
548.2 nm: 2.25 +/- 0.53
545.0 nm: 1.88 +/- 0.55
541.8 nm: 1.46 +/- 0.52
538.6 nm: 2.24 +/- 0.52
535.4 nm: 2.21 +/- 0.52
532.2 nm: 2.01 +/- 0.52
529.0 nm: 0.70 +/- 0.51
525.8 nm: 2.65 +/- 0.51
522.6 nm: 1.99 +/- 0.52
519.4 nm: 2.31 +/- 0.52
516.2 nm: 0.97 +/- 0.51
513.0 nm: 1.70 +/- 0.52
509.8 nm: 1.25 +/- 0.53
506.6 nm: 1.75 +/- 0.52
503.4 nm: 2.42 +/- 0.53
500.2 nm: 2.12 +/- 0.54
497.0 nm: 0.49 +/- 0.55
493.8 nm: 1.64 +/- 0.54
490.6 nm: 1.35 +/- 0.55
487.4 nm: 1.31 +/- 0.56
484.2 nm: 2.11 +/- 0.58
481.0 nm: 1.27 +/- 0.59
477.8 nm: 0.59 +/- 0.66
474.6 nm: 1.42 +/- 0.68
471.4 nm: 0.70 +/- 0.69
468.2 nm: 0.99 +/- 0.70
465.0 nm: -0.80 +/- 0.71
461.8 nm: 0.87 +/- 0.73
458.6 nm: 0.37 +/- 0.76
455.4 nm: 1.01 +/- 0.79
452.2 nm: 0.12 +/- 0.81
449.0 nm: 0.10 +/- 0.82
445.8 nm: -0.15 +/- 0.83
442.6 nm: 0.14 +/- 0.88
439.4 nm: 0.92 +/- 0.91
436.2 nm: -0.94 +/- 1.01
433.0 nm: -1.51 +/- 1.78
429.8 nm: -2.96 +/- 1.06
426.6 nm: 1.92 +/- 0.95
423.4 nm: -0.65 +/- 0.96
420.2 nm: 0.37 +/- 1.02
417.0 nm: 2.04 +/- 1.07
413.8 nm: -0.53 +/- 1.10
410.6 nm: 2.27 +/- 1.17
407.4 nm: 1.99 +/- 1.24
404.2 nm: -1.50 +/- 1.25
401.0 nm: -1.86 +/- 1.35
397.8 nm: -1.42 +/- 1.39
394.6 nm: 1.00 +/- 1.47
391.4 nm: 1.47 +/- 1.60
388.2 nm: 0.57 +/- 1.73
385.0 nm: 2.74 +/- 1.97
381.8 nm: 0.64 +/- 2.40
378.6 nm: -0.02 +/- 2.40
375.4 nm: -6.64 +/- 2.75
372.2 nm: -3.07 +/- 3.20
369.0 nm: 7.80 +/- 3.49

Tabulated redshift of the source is 0.435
